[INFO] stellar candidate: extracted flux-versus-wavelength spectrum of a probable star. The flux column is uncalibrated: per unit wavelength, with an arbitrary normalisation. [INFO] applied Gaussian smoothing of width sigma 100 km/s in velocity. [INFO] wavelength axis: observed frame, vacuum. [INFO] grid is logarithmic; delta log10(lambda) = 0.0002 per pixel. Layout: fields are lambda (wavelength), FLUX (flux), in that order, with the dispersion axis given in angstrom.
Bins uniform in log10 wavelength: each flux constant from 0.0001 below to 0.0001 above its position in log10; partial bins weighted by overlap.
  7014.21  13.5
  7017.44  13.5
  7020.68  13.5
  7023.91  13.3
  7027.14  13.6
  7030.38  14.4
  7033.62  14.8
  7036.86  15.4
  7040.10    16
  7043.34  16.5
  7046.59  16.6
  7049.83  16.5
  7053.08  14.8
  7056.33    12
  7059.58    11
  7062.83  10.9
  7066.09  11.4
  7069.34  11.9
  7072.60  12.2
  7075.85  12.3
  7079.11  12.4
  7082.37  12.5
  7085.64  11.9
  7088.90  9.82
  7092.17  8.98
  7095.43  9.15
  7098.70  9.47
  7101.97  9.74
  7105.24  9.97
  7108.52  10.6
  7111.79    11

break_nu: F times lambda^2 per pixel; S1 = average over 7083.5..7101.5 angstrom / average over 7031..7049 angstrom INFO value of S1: 0.6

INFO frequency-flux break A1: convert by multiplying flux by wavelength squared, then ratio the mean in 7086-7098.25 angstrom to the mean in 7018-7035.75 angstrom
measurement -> 0.70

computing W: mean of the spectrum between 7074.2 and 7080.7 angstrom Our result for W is 12.4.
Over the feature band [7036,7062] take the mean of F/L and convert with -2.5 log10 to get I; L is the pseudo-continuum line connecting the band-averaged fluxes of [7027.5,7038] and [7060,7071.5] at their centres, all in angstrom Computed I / -0.13 mag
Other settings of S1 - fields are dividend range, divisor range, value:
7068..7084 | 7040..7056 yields 0.78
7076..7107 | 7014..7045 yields 0.74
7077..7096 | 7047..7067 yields 0.84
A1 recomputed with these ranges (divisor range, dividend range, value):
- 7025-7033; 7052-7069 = 0.86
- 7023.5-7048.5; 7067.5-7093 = 0.77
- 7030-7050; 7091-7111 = 0.63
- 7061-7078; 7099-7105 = 0.84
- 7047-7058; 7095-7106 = 0.66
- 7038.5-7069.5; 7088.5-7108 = 0.70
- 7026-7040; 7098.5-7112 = 0.70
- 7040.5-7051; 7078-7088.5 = 0.73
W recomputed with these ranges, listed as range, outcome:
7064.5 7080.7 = 12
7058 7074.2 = 11.5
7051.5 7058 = 13.4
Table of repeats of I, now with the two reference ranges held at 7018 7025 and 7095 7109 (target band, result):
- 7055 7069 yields 0.02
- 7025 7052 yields -0.22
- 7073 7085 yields -0.14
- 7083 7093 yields -0.01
